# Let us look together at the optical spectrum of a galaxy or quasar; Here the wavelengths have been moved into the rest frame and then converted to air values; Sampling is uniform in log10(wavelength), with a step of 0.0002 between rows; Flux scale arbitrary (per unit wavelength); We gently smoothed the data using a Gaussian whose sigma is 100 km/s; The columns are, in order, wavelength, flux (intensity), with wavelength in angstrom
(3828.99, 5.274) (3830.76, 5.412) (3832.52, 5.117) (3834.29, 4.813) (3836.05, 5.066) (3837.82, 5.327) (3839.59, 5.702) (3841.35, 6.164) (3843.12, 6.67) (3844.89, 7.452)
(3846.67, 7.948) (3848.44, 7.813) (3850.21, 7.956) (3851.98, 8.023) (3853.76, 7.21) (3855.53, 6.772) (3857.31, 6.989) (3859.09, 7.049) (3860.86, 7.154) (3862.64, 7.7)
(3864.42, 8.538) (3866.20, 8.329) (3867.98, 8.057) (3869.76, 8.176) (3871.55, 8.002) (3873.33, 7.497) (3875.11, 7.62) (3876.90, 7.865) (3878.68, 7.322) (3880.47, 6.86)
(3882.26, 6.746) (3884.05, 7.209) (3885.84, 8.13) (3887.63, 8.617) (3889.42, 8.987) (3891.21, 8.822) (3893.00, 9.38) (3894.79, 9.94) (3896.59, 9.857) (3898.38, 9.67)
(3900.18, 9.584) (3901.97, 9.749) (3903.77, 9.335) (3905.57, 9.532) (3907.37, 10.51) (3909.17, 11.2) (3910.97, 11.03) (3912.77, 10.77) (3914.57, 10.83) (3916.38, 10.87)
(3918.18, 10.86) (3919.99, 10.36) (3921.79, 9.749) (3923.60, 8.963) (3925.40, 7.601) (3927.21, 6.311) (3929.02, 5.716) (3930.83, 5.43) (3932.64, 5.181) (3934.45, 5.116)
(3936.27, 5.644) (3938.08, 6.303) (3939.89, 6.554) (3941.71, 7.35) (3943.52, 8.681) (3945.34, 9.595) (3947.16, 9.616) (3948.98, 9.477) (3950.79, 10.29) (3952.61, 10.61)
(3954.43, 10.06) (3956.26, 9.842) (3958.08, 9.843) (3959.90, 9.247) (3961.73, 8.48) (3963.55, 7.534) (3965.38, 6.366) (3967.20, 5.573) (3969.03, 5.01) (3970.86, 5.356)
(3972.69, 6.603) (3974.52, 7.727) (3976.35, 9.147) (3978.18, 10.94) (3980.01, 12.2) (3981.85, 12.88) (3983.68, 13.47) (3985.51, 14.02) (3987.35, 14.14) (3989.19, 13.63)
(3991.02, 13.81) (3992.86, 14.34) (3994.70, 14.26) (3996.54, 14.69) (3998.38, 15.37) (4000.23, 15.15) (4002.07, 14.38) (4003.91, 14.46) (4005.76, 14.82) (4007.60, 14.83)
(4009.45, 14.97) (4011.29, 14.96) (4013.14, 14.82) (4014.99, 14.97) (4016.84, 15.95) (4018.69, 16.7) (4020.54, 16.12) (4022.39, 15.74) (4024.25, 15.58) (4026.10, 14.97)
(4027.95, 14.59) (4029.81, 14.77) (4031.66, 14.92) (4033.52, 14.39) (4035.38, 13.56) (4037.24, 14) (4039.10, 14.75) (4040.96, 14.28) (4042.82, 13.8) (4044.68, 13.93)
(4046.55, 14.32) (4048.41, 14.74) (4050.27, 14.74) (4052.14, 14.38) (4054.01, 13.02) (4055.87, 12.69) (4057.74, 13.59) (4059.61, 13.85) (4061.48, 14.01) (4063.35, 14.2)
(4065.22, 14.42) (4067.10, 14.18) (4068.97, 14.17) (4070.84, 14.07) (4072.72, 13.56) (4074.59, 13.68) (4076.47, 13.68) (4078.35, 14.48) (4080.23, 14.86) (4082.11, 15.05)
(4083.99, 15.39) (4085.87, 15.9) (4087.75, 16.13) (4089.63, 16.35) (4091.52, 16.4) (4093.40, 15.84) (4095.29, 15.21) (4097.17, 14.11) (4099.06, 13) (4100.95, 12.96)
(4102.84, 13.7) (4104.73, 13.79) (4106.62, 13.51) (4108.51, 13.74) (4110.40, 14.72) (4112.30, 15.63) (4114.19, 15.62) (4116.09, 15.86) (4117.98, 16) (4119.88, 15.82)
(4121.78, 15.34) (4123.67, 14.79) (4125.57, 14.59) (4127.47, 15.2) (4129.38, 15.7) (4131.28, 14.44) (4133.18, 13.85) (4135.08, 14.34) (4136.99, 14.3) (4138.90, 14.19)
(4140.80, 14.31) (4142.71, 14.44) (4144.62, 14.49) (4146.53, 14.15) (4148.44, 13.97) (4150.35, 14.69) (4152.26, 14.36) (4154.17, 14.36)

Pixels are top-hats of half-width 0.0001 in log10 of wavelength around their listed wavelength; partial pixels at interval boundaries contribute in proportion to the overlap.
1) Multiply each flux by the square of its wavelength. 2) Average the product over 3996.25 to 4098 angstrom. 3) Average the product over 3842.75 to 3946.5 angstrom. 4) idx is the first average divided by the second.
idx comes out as 1.9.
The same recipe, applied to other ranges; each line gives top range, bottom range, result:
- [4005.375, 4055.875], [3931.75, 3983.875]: 1.82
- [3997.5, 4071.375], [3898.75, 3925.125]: 1.52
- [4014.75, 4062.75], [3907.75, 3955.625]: 1.77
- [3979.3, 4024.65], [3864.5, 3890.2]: 1.99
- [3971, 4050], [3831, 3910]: 1.90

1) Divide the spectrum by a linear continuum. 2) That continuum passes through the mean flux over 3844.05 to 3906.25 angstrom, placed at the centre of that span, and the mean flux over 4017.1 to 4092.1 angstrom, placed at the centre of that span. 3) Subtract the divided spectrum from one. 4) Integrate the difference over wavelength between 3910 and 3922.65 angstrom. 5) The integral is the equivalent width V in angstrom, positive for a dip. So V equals -1.32 angstrom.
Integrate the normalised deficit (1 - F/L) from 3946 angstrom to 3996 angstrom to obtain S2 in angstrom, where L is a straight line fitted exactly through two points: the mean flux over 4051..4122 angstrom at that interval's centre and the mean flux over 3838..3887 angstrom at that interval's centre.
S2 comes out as 3.30 angstrom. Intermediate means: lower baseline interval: 7.42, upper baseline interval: 14.5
